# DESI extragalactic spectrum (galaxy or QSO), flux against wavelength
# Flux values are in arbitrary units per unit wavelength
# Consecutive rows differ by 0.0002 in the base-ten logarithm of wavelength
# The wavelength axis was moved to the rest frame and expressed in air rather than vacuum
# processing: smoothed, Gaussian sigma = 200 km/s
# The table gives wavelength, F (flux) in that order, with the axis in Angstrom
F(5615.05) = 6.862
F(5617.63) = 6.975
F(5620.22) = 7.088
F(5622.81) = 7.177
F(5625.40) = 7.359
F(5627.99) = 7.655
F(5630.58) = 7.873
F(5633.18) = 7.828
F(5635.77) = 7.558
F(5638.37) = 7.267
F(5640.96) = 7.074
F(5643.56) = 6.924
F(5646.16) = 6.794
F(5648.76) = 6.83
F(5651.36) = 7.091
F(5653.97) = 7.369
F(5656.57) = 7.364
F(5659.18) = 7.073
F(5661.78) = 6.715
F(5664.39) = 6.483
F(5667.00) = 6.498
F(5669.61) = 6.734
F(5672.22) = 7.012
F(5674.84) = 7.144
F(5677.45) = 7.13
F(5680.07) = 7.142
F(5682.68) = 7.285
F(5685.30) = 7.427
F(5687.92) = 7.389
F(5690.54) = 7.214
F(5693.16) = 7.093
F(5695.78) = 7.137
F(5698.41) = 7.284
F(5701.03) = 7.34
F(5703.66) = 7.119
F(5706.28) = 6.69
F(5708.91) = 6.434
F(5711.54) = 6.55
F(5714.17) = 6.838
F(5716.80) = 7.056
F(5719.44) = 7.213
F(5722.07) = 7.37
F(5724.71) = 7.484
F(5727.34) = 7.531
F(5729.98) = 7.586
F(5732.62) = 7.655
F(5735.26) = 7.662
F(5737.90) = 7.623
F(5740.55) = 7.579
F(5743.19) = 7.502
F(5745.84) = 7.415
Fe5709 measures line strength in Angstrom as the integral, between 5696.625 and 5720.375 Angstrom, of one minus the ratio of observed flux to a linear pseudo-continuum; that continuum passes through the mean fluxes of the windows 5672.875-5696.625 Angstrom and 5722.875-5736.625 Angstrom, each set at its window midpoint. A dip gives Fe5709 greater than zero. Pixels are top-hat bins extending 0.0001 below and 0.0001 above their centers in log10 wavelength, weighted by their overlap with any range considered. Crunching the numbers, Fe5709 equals 1.5 Angstrom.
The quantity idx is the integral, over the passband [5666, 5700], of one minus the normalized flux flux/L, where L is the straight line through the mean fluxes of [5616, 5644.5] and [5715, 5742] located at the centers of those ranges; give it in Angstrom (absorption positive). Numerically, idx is 1.32 Angstrom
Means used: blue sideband 7.34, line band 7.12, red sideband 7.46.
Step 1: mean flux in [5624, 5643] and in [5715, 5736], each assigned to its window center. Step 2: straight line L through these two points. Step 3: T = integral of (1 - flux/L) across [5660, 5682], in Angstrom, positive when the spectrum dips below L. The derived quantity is 1.7 Angstrom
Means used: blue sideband 7.49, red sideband 7.43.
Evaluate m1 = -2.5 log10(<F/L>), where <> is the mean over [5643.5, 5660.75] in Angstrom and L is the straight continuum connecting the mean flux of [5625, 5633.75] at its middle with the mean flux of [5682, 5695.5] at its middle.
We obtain 0.07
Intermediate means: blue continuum 7.7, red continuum 7.27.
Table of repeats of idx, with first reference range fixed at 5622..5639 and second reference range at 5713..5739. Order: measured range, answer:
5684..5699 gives 0.4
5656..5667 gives 1.0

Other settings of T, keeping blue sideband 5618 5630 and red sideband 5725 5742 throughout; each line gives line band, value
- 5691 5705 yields 0.59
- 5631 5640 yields -0.26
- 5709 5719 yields 0.99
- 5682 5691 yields 0.17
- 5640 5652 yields 0.73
